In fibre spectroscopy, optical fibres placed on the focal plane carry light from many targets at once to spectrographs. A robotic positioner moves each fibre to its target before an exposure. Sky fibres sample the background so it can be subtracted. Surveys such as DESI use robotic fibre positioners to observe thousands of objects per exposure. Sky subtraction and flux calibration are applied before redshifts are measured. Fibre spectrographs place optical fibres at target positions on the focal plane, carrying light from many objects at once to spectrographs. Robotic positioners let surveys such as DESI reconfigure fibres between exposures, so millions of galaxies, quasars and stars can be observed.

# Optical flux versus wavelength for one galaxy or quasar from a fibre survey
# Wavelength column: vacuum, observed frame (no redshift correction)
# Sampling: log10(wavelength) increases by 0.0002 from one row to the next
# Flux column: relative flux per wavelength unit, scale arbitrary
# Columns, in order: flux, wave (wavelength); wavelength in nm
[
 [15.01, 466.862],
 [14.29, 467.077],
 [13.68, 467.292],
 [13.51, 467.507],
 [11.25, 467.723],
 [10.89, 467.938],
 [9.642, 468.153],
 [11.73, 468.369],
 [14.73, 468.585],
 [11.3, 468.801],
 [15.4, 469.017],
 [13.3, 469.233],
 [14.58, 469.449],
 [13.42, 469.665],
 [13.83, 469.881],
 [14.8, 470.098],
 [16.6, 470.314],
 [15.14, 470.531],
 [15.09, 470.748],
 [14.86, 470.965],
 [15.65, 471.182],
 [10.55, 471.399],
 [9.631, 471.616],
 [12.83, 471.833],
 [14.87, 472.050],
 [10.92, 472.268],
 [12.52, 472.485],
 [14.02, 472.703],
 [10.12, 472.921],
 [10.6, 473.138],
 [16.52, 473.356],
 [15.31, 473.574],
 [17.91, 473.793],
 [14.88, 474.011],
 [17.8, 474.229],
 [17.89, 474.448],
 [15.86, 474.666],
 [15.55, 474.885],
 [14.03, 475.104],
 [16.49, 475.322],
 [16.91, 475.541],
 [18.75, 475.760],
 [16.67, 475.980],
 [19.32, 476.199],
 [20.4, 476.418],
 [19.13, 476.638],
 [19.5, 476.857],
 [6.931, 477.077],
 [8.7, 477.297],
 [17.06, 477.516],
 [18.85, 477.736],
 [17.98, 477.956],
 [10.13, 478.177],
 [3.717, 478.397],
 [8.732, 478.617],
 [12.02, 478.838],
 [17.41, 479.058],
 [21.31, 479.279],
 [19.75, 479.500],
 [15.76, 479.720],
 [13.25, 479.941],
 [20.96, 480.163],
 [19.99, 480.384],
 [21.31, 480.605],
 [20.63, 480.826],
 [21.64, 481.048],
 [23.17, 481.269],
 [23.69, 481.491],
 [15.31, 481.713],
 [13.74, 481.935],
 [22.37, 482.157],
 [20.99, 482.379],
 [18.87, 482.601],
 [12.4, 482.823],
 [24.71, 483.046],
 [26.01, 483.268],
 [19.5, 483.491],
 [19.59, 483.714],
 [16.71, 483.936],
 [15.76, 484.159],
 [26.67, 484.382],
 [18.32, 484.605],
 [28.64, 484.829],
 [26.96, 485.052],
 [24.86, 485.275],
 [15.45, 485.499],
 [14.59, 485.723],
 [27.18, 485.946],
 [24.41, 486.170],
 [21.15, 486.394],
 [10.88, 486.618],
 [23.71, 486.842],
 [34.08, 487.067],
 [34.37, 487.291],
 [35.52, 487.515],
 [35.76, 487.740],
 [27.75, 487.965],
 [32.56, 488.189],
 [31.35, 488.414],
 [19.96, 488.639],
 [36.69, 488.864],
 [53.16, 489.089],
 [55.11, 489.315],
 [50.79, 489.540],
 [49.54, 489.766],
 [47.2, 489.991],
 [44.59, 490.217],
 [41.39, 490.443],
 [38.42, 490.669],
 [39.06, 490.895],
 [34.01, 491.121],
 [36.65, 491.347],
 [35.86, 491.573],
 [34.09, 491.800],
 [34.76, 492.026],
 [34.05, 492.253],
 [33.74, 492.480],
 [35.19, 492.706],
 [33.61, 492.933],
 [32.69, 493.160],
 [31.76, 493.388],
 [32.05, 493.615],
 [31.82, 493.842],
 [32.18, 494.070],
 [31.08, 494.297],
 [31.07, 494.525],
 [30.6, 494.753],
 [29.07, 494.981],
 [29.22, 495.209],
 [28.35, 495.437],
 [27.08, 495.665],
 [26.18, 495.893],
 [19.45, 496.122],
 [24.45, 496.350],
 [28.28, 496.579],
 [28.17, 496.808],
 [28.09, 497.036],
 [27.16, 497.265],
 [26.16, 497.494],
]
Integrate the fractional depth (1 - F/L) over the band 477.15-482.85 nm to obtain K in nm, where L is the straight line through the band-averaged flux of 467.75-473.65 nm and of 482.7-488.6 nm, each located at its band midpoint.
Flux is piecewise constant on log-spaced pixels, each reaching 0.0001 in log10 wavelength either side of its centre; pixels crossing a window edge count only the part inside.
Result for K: 0.91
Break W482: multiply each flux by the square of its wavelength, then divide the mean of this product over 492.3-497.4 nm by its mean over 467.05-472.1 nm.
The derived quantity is 2.46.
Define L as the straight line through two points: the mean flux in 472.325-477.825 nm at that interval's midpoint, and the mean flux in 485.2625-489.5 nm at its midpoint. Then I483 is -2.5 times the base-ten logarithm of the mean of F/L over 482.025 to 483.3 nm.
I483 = 0.19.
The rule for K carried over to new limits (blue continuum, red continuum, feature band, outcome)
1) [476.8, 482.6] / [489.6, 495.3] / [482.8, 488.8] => 0.35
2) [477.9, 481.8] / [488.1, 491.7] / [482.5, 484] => 0.31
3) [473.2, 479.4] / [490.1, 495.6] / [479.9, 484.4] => 0.43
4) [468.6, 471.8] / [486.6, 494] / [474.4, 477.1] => 0.40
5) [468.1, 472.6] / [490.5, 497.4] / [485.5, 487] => 0.30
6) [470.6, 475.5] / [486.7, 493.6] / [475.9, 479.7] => 0.97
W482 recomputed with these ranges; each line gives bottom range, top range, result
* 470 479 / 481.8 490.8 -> 2.07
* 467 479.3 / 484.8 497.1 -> 2.42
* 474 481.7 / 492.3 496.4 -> 1.92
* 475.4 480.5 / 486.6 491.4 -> 2.48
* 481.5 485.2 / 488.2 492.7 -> 1.96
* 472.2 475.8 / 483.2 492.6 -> 2.21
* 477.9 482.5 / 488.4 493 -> 2.36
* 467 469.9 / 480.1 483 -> 1.61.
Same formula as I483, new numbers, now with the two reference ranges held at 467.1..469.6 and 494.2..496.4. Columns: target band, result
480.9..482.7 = 0.01 mag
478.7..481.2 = 0.04 mag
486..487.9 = -0.19 mag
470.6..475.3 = 0.08 mag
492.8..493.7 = -0.22 mag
